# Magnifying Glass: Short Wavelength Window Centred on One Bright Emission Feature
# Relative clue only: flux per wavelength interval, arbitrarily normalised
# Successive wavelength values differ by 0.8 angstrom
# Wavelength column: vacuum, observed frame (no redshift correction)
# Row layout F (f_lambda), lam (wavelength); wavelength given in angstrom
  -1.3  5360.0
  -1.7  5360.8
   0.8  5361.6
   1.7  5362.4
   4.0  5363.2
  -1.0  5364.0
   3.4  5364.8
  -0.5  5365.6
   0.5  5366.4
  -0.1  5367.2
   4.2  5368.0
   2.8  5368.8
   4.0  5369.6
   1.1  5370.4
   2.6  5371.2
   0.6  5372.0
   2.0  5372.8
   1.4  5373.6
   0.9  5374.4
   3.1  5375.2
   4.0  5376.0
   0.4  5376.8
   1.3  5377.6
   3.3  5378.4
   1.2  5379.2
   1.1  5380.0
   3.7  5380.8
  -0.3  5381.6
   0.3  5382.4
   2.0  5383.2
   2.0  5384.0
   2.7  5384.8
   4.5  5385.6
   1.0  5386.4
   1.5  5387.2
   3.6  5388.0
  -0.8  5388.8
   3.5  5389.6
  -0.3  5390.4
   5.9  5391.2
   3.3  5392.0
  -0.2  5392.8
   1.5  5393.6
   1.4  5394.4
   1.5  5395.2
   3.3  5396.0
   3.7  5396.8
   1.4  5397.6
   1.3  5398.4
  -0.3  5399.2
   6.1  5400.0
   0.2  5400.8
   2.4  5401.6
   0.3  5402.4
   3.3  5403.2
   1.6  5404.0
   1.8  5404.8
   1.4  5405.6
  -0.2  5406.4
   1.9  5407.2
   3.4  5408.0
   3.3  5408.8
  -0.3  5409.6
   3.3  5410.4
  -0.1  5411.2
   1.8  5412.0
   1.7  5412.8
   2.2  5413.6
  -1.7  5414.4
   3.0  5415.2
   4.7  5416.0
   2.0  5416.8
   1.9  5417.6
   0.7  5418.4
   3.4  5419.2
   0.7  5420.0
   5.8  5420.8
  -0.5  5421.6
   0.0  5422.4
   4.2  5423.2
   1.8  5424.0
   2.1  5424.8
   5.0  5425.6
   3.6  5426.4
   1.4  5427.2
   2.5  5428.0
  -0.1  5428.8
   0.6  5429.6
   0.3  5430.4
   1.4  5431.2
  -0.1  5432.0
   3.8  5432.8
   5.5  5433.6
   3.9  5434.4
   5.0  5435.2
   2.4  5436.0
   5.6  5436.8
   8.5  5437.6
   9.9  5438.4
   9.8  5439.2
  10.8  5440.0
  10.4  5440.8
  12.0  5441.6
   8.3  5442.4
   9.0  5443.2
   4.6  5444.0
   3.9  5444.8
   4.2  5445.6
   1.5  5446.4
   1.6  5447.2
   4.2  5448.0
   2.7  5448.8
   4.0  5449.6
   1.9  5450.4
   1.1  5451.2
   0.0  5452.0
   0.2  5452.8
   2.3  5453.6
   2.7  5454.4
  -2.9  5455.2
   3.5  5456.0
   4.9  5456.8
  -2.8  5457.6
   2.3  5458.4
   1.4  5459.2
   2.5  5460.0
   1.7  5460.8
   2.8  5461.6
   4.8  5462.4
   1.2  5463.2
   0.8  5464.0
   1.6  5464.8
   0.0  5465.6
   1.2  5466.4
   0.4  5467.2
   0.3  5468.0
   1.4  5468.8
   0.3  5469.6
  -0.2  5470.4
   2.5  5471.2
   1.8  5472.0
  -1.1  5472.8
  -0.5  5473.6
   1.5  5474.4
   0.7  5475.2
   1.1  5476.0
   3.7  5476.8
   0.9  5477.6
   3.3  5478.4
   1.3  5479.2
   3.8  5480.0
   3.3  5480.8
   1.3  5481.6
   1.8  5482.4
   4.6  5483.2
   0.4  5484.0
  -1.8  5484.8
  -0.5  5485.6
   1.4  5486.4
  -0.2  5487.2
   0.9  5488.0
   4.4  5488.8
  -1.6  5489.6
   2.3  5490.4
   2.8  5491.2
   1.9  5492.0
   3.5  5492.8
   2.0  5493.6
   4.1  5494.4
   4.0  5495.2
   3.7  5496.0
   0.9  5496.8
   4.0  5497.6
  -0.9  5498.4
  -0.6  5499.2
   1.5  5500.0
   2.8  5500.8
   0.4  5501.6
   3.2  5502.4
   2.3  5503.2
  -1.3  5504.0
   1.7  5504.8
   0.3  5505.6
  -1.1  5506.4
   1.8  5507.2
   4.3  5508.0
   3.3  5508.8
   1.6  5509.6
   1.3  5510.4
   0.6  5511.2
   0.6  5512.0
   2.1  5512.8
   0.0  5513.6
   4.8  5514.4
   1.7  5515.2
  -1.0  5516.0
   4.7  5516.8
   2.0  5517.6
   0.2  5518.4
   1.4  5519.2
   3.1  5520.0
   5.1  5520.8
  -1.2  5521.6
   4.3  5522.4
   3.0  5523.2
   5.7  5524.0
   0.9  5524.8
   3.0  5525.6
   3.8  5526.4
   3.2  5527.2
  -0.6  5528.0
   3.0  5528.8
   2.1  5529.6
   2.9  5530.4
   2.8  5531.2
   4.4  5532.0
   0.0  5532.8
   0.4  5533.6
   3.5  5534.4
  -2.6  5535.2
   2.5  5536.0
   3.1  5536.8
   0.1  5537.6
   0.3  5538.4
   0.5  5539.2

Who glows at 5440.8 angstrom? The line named [O II] 3727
